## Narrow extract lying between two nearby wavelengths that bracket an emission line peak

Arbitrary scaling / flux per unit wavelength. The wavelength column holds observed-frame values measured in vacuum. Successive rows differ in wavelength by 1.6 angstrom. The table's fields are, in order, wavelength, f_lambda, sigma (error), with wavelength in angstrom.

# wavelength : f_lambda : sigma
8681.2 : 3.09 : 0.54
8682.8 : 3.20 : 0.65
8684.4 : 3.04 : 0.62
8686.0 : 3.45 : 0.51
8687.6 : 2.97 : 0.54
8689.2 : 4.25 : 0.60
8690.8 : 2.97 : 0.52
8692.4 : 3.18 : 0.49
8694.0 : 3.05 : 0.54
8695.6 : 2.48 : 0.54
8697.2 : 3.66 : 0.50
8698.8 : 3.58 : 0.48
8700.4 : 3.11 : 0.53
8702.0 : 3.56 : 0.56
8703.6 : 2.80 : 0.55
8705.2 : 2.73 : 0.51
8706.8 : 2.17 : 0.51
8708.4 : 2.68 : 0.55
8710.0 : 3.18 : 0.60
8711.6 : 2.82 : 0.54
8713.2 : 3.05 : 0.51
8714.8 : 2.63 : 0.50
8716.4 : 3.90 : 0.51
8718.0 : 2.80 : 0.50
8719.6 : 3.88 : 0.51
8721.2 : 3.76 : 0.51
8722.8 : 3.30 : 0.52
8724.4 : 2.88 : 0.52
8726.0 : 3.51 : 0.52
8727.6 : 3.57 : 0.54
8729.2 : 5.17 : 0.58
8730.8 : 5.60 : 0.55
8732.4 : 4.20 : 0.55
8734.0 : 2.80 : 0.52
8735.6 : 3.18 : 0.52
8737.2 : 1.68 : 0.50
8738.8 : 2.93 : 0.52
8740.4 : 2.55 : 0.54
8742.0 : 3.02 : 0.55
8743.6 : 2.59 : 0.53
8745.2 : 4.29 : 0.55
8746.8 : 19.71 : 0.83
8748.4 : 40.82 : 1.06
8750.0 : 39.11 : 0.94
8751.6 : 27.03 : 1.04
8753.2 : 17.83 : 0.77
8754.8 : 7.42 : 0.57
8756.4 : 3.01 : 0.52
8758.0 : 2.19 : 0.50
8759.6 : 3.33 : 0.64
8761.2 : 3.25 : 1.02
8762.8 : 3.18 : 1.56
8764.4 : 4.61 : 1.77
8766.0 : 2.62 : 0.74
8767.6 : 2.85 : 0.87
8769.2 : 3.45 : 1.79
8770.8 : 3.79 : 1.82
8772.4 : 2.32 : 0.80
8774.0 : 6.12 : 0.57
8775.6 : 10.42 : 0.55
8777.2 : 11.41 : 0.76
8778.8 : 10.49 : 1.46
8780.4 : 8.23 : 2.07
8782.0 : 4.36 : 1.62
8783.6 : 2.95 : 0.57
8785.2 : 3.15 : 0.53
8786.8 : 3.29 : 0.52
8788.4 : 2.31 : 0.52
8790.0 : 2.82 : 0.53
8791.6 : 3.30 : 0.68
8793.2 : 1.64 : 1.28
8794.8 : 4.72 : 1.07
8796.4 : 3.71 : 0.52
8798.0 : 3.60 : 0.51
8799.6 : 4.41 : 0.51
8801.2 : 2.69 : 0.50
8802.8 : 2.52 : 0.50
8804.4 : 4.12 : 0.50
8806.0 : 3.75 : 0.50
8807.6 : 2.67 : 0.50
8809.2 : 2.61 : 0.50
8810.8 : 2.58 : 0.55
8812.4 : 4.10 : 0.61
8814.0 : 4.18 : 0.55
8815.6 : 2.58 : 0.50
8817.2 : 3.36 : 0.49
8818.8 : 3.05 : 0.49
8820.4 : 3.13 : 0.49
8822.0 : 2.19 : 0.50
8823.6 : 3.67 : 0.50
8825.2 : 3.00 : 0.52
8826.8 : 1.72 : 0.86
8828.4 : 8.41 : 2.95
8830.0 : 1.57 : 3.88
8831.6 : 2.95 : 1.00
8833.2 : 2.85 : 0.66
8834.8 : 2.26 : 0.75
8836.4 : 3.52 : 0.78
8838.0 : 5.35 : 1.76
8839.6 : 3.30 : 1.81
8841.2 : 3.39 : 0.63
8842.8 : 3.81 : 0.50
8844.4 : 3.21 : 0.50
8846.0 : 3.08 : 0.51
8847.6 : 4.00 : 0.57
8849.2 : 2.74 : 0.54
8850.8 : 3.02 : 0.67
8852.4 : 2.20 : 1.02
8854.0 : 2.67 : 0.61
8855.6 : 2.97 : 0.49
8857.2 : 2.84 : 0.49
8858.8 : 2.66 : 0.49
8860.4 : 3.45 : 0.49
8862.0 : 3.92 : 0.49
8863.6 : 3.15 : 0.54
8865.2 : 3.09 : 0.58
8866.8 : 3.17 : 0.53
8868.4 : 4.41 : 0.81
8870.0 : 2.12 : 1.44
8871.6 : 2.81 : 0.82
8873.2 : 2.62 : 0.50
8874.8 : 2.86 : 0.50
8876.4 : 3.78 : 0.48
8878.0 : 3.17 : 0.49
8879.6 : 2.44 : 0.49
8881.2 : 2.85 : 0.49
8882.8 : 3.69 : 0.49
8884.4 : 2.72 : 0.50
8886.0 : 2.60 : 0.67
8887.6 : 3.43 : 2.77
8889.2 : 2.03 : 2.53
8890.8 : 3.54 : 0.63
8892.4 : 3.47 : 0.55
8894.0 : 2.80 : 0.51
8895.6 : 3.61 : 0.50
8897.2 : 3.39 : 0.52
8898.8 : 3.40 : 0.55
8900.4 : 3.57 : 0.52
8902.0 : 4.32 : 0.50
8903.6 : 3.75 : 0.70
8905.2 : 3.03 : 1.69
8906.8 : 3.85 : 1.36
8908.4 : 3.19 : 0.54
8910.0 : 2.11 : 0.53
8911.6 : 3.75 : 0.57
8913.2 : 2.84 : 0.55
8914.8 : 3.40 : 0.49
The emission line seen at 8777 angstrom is [N II] 6583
